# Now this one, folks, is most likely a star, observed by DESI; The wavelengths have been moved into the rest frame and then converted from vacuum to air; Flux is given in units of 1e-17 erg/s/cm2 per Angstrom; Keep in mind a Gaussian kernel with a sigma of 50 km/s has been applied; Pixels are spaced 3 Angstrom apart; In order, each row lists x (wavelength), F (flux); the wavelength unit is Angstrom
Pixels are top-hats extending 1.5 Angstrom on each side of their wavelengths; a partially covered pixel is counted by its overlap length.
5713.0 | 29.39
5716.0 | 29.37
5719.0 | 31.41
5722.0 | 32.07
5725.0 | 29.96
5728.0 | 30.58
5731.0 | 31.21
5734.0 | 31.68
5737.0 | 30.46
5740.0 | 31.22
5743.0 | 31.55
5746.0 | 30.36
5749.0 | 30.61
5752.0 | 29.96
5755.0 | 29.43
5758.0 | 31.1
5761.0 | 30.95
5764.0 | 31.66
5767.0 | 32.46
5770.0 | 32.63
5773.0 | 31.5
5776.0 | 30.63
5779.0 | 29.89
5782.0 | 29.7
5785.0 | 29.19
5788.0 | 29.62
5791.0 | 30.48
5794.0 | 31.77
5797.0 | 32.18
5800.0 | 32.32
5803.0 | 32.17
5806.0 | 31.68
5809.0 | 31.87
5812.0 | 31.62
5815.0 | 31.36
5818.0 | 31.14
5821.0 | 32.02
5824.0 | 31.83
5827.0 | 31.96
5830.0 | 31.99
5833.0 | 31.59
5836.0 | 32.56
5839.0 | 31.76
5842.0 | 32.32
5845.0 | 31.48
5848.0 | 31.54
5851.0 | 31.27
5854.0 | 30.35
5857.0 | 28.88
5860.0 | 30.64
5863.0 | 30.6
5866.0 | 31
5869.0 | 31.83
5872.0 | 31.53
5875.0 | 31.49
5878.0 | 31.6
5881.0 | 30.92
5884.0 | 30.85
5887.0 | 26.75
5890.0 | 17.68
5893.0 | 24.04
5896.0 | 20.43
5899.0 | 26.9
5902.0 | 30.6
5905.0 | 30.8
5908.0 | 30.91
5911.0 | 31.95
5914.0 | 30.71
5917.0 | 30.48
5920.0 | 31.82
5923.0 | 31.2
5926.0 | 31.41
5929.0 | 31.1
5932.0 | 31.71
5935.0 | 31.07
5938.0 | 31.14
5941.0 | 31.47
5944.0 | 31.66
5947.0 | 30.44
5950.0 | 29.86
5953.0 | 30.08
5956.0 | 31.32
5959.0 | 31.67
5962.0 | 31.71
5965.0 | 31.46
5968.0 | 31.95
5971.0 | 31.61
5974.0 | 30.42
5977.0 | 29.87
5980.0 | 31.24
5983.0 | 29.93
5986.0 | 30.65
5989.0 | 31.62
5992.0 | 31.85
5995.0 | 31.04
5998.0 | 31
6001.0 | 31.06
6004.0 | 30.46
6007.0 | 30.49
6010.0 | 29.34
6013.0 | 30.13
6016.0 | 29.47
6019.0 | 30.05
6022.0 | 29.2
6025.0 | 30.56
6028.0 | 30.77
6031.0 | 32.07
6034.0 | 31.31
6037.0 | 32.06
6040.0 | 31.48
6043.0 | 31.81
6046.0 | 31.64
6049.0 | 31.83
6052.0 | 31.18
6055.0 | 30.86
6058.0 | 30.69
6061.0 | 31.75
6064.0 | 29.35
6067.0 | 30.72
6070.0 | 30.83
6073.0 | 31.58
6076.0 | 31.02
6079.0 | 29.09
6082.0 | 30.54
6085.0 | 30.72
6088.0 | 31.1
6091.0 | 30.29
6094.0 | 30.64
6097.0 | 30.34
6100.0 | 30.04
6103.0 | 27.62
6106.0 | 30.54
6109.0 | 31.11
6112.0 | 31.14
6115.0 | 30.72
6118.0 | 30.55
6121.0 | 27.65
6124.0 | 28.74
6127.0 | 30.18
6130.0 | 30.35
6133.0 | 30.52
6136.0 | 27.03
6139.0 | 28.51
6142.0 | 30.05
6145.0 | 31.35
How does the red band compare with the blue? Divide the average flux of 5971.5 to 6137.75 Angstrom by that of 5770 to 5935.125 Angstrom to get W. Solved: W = 1.00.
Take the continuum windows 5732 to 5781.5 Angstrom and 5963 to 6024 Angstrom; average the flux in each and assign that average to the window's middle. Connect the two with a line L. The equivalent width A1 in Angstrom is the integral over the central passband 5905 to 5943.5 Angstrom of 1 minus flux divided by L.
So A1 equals -0.62 Angstrom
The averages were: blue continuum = 31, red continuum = 30.7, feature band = 31.2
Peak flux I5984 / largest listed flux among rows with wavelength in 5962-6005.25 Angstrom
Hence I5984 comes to 31.95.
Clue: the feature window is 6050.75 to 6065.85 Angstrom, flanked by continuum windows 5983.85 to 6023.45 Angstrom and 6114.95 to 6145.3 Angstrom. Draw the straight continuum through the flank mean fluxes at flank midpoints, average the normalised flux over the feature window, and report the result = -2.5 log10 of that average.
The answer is -0.03 mag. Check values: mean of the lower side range 30.5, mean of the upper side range 29.5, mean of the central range 30.8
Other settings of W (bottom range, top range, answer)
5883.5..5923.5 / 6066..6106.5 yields 1.08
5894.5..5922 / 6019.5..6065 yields 1.06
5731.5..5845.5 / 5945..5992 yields 0.99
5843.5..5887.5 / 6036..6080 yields 1.01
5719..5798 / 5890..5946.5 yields 0.96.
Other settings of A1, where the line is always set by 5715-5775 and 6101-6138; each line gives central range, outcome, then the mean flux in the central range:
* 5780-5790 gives 0.4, 29.6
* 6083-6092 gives -0.3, 30.7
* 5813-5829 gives -0.5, 31.7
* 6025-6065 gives -1.8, 31.3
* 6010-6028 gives 0.1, 29.9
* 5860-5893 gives 1.4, 29.2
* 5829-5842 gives -0.6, 32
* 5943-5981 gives -1.0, 31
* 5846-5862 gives 0.0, 30.6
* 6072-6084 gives -0.3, 30.5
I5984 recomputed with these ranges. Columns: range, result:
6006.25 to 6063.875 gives 32.07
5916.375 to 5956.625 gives 31.82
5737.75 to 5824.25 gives 32.63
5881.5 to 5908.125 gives 30.91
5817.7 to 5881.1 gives 32.56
